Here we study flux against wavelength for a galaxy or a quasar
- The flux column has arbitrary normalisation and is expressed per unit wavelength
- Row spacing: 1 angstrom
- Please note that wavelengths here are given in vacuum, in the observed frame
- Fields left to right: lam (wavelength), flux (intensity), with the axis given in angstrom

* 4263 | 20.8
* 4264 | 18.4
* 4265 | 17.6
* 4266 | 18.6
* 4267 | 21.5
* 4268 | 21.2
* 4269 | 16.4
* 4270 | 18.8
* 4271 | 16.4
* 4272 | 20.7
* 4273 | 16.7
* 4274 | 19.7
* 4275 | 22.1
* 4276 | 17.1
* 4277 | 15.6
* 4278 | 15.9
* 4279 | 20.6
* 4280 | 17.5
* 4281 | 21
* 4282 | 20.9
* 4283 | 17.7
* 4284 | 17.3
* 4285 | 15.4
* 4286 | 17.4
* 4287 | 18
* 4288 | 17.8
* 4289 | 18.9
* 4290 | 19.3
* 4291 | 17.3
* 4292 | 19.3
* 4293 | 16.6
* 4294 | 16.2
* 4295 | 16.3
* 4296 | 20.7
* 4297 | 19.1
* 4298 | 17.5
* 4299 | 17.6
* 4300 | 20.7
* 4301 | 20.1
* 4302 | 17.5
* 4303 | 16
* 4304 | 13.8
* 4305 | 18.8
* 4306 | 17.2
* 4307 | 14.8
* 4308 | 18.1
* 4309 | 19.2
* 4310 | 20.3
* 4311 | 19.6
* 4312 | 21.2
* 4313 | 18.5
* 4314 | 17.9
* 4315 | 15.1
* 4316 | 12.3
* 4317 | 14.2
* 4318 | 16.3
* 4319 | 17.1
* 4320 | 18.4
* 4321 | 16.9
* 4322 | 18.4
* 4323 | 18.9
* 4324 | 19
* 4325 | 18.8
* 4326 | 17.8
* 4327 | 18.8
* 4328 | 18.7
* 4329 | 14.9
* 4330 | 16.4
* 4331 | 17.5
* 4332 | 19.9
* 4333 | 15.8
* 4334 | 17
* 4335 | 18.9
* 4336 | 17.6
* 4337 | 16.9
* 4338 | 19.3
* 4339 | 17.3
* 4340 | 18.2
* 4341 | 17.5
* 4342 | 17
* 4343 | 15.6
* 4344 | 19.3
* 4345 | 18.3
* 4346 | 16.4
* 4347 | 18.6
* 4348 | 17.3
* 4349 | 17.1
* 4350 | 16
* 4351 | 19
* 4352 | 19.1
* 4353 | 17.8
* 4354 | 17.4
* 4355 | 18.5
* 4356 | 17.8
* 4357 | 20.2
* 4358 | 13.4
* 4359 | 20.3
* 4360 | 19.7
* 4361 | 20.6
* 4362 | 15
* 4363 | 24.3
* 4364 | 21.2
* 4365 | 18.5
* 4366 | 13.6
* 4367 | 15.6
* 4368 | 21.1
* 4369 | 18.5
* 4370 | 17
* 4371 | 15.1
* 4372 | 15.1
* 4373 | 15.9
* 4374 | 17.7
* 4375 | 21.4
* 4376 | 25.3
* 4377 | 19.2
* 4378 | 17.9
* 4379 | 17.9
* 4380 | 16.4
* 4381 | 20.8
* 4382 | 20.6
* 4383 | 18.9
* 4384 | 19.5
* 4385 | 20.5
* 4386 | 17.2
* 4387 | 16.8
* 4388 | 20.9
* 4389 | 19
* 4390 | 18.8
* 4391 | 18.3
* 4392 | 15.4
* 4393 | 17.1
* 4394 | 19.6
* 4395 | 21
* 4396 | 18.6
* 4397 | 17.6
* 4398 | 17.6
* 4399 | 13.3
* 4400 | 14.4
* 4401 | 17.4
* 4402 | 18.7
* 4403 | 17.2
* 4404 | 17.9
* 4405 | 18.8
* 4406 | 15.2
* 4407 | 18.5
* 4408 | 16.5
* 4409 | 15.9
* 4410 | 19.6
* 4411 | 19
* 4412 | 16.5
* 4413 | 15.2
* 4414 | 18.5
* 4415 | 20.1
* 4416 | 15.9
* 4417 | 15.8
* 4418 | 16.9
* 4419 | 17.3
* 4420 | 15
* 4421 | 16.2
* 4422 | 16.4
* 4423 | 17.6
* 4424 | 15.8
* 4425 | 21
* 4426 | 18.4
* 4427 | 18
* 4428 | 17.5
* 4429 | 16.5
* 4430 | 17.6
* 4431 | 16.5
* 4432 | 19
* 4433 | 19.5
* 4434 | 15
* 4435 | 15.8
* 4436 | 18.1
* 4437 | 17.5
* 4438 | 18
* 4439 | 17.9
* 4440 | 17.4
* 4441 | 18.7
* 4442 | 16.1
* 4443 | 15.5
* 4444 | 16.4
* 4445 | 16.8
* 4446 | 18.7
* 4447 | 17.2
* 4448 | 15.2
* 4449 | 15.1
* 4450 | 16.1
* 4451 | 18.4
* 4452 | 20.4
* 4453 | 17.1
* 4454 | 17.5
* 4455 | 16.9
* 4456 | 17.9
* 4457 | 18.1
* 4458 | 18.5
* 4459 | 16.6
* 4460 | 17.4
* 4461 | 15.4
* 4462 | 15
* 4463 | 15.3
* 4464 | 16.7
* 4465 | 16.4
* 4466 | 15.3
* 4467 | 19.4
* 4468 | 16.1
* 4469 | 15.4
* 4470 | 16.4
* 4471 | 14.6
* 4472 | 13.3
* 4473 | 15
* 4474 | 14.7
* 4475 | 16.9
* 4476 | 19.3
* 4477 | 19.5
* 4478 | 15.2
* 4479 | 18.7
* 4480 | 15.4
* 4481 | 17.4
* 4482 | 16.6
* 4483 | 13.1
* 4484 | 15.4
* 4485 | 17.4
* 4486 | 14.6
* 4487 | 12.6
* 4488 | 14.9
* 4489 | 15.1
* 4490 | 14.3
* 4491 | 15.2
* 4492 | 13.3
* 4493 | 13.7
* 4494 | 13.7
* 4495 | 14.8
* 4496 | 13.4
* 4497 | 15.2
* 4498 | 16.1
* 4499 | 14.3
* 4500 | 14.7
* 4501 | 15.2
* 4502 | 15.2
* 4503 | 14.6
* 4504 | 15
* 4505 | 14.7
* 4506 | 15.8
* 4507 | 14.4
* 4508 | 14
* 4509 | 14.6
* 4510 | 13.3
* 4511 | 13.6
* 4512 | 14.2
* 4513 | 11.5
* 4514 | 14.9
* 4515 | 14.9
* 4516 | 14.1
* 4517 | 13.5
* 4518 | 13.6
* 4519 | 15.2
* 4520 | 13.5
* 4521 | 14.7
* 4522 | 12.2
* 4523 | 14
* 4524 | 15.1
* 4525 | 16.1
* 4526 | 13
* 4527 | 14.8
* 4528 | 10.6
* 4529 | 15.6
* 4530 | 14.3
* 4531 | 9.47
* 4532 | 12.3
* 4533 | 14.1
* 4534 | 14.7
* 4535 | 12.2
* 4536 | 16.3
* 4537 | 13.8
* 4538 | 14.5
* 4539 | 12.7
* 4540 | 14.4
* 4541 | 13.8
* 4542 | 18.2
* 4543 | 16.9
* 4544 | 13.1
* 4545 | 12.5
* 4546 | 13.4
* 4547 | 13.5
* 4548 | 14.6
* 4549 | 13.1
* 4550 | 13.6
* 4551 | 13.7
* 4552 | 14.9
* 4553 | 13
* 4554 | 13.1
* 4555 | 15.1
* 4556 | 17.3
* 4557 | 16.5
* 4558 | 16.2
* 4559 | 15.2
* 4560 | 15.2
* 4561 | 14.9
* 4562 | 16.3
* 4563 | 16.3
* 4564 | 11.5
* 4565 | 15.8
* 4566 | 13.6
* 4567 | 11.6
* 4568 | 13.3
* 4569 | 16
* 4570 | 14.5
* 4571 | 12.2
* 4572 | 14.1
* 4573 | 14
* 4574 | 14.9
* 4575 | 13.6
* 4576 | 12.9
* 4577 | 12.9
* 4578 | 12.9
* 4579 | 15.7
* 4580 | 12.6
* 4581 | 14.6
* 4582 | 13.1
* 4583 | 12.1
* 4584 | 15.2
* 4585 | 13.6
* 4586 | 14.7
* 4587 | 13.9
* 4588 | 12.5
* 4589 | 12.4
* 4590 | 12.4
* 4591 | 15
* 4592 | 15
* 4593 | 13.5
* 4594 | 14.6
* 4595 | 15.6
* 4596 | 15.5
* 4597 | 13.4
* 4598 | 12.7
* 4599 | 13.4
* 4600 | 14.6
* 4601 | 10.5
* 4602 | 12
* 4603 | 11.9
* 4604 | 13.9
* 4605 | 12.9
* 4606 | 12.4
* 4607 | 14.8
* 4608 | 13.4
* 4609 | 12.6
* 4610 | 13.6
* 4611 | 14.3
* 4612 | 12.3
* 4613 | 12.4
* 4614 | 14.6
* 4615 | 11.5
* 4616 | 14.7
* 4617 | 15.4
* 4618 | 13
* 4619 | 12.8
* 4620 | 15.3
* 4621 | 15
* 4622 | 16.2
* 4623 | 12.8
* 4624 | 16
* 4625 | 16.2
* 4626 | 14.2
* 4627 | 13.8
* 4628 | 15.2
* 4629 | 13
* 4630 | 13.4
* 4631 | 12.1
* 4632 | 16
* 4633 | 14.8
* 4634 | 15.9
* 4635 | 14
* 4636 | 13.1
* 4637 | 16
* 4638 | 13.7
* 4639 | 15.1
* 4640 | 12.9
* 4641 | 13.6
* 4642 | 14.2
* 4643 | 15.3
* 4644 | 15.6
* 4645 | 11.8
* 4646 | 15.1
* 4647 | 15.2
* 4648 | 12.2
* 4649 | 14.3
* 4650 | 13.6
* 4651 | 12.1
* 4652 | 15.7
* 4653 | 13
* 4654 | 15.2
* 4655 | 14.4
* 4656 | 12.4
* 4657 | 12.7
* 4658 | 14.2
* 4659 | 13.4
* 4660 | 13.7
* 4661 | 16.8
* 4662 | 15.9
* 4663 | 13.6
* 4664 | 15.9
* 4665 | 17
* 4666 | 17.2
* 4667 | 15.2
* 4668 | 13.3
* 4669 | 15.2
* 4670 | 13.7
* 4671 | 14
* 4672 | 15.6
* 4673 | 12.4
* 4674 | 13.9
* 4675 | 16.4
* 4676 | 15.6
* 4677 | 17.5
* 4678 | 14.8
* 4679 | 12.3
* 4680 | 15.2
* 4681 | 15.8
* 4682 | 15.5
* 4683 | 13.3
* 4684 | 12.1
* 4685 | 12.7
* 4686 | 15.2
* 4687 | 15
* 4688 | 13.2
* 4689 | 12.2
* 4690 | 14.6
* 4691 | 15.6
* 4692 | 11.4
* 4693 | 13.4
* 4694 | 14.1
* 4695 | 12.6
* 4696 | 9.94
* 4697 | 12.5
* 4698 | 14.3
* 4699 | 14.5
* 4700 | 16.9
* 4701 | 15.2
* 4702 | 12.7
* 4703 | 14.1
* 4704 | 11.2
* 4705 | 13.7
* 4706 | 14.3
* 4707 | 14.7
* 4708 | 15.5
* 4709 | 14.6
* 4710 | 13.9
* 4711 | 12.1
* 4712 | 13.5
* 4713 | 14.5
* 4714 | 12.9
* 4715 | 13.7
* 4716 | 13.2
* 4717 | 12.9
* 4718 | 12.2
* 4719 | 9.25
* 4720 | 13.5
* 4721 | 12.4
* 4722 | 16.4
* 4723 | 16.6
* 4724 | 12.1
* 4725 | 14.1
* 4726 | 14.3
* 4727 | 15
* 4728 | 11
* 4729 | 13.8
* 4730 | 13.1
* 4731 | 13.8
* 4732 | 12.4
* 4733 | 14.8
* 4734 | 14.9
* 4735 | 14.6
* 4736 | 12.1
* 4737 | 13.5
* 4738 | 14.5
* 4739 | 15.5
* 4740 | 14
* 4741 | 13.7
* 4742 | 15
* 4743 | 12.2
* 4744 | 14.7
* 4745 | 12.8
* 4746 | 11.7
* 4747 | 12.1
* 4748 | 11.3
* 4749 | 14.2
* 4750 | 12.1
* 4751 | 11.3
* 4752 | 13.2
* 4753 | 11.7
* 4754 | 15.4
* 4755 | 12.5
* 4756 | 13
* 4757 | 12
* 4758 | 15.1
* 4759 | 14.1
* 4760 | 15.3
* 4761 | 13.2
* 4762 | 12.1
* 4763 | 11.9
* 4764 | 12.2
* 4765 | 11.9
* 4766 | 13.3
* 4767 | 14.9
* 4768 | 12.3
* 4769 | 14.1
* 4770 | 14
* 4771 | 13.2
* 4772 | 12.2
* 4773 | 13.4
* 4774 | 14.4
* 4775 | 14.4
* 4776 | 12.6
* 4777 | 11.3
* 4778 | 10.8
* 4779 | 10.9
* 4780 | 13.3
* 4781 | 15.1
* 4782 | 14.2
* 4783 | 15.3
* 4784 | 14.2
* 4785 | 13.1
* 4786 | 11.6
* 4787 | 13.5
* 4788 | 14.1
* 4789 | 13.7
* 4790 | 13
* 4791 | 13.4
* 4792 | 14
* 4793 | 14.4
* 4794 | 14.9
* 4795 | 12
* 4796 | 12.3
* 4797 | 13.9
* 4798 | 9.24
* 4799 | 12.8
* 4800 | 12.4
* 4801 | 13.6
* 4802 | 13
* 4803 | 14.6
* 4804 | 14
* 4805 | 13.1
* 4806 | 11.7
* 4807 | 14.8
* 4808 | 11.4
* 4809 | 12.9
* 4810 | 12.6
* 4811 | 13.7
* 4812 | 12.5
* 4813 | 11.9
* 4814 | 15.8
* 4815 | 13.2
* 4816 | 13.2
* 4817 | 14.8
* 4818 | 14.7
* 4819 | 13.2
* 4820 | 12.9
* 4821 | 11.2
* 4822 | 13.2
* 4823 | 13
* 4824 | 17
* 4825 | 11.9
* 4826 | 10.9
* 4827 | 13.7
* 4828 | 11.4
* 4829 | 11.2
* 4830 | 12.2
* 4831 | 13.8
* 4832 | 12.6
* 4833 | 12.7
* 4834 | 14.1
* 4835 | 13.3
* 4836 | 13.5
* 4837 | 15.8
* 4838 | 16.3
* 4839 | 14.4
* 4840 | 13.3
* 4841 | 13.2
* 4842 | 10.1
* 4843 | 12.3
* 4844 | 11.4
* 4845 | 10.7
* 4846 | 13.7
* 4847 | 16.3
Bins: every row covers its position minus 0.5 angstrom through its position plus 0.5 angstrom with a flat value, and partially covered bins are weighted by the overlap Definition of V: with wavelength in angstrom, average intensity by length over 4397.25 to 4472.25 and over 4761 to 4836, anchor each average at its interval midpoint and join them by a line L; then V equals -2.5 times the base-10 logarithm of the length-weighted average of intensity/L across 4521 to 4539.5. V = 0.169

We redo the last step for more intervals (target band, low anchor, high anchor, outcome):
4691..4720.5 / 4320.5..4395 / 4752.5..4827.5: 0.06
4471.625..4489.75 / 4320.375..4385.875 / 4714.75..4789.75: 0.05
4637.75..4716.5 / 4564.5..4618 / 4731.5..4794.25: -0.05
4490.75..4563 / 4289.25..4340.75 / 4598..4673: 0.07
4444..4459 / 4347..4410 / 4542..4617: -0.05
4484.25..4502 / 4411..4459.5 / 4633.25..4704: 0.13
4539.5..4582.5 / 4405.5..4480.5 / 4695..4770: 0.09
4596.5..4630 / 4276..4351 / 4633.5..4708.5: 0.09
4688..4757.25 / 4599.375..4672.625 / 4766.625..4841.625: 0.02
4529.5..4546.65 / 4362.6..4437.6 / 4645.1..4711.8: 0.15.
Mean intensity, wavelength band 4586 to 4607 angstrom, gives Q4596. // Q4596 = 13.5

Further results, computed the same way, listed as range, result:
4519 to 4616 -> 13.9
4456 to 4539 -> 14.9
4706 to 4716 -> 13.9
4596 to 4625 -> 13.6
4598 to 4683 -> 14.2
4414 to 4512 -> 16.2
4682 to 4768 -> 13.5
